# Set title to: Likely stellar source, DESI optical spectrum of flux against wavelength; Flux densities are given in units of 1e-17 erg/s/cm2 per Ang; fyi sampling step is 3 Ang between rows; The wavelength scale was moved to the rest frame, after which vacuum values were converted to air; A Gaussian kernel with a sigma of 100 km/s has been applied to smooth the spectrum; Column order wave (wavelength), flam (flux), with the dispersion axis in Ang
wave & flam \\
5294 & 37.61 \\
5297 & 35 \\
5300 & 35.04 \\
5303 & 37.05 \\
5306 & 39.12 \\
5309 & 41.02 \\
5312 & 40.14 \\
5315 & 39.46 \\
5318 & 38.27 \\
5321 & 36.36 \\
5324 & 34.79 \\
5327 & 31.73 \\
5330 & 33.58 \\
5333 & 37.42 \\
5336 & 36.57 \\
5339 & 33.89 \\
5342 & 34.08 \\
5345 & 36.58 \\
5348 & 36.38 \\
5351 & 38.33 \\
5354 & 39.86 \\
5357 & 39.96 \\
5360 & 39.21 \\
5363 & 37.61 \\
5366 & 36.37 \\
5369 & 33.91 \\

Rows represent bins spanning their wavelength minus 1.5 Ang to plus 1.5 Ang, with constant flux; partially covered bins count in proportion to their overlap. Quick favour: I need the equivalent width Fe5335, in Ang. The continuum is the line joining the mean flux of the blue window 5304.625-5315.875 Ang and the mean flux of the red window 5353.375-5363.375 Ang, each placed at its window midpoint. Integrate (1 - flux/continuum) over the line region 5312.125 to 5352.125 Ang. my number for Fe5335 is 3.6 Ang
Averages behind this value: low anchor 40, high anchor 39.3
